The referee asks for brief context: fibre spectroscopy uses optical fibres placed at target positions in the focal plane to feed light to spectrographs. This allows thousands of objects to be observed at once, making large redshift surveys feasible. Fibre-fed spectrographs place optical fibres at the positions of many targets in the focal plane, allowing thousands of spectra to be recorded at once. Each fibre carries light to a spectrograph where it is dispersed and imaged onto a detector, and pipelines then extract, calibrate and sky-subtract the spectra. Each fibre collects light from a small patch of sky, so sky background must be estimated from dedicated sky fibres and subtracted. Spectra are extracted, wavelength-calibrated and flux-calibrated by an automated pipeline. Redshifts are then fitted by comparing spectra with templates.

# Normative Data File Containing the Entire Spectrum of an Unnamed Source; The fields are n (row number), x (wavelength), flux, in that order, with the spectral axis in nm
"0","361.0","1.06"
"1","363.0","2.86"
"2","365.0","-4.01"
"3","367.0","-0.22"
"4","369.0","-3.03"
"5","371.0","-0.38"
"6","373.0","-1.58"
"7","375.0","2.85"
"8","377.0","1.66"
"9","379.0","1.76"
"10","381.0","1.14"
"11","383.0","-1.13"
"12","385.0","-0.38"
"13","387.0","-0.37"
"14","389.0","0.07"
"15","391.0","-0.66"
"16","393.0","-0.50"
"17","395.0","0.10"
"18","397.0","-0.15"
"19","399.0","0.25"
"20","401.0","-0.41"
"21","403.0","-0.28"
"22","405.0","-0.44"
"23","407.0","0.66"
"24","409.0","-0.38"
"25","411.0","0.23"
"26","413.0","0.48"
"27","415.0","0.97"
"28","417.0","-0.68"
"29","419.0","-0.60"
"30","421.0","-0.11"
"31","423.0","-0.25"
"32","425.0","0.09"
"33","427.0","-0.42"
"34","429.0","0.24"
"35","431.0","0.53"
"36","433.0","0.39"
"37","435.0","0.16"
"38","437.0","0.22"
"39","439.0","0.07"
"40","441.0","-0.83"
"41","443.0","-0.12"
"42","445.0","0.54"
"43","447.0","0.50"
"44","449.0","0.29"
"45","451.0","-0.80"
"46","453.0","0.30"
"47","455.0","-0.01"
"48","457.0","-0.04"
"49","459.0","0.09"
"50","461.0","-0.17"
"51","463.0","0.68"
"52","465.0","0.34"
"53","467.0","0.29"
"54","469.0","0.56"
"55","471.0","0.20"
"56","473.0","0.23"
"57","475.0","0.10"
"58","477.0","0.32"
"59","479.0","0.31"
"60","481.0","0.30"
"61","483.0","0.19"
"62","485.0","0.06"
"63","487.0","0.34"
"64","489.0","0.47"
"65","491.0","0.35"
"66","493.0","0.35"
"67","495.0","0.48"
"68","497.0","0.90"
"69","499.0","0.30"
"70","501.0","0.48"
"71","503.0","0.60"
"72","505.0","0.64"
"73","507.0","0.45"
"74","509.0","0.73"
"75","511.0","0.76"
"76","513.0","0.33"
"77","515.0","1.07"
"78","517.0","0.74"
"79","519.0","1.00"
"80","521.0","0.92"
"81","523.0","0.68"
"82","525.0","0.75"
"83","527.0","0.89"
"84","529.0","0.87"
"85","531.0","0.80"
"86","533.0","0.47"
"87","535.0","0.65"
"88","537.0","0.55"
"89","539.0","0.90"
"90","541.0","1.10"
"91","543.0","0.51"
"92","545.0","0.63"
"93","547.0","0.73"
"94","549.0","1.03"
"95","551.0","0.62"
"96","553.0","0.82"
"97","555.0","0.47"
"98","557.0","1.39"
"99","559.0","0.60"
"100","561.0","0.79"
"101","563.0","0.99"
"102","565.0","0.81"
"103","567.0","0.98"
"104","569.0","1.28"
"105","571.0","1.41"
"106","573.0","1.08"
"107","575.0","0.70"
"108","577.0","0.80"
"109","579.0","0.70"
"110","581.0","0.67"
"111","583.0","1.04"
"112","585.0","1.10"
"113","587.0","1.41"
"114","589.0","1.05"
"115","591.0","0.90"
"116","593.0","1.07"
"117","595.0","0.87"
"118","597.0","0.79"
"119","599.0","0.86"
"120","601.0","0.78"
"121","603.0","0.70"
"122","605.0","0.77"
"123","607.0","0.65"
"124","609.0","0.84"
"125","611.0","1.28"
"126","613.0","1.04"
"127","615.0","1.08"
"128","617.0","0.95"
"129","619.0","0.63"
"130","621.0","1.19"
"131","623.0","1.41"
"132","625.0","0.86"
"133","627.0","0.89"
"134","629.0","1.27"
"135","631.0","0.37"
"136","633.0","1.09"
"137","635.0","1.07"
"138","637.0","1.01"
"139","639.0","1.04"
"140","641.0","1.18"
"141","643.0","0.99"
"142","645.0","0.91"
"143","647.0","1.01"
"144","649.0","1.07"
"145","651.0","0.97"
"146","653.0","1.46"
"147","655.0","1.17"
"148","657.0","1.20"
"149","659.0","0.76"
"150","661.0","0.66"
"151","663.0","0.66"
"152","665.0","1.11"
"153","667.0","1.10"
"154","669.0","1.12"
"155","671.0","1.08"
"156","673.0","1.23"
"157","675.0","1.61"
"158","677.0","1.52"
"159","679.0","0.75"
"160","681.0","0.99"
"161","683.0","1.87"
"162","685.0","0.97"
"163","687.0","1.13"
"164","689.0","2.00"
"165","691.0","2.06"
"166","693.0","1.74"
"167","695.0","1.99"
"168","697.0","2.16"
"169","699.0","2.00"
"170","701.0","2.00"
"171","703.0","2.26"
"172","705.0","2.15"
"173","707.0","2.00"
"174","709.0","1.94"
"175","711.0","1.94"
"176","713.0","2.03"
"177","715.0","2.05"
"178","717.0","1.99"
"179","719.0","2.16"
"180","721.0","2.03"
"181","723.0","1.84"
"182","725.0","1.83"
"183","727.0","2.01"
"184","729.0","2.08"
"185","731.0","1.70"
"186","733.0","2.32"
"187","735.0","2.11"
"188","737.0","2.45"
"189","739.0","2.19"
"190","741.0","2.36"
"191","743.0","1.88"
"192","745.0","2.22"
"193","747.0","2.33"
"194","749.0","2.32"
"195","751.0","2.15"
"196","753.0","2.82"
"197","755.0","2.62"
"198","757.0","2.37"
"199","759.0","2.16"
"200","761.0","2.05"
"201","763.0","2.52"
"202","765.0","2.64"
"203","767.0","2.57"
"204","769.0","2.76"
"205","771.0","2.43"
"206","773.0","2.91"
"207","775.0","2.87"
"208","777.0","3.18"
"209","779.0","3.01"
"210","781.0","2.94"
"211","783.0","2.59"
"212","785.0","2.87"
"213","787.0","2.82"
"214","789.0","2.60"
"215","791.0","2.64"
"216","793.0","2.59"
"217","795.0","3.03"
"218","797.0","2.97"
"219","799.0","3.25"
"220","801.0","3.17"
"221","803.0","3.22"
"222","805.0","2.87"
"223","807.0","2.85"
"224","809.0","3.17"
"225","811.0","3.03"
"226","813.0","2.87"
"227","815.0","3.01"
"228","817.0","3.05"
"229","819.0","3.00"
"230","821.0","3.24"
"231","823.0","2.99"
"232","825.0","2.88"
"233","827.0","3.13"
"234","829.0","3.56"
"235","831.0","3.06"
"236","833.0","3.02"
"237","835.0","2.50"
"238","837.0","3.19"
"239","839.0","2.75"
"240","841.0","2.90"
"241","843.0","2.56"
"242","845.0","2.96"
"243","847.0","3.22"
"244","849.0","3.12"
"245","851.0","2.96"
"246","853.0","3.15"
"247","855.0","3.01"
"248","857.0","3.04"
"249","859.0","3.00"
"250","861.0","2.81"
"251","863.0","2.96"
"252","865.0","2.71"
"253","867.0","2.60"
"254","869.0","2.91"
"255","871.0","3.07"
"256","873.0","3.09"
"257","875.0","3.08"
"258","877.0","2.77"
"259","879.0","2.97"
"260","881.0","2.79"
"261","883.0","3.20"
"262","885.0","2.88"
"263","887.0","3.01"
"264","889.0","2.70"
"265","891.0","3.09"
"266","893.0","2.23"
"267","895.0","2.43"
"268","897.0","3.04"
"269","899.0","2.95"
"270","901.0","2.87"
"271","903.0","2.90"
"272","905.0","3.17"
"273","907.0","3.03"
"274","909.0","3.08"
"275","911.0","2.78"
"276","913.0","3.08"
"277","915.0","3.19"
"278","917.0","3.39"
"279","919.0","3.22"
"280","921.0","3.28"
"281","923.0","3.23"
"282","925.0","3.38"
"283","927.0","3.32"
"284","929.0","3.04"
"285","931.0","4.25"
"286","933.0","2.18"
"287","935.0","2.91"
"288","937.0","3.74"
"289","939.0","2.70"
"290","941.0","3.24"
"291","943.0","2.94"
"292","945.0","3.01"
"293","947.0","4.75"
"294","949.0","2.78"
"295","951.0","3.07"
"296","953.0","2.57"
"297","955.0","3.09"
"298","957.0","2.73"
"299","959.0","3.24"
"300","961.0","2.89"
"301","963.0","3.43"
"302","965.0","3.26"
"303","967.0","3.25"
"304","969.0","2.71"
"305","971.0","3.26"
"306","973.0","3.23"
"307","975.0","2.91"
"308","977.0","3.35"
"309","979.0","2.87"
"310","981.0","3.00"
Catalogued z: 0.727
